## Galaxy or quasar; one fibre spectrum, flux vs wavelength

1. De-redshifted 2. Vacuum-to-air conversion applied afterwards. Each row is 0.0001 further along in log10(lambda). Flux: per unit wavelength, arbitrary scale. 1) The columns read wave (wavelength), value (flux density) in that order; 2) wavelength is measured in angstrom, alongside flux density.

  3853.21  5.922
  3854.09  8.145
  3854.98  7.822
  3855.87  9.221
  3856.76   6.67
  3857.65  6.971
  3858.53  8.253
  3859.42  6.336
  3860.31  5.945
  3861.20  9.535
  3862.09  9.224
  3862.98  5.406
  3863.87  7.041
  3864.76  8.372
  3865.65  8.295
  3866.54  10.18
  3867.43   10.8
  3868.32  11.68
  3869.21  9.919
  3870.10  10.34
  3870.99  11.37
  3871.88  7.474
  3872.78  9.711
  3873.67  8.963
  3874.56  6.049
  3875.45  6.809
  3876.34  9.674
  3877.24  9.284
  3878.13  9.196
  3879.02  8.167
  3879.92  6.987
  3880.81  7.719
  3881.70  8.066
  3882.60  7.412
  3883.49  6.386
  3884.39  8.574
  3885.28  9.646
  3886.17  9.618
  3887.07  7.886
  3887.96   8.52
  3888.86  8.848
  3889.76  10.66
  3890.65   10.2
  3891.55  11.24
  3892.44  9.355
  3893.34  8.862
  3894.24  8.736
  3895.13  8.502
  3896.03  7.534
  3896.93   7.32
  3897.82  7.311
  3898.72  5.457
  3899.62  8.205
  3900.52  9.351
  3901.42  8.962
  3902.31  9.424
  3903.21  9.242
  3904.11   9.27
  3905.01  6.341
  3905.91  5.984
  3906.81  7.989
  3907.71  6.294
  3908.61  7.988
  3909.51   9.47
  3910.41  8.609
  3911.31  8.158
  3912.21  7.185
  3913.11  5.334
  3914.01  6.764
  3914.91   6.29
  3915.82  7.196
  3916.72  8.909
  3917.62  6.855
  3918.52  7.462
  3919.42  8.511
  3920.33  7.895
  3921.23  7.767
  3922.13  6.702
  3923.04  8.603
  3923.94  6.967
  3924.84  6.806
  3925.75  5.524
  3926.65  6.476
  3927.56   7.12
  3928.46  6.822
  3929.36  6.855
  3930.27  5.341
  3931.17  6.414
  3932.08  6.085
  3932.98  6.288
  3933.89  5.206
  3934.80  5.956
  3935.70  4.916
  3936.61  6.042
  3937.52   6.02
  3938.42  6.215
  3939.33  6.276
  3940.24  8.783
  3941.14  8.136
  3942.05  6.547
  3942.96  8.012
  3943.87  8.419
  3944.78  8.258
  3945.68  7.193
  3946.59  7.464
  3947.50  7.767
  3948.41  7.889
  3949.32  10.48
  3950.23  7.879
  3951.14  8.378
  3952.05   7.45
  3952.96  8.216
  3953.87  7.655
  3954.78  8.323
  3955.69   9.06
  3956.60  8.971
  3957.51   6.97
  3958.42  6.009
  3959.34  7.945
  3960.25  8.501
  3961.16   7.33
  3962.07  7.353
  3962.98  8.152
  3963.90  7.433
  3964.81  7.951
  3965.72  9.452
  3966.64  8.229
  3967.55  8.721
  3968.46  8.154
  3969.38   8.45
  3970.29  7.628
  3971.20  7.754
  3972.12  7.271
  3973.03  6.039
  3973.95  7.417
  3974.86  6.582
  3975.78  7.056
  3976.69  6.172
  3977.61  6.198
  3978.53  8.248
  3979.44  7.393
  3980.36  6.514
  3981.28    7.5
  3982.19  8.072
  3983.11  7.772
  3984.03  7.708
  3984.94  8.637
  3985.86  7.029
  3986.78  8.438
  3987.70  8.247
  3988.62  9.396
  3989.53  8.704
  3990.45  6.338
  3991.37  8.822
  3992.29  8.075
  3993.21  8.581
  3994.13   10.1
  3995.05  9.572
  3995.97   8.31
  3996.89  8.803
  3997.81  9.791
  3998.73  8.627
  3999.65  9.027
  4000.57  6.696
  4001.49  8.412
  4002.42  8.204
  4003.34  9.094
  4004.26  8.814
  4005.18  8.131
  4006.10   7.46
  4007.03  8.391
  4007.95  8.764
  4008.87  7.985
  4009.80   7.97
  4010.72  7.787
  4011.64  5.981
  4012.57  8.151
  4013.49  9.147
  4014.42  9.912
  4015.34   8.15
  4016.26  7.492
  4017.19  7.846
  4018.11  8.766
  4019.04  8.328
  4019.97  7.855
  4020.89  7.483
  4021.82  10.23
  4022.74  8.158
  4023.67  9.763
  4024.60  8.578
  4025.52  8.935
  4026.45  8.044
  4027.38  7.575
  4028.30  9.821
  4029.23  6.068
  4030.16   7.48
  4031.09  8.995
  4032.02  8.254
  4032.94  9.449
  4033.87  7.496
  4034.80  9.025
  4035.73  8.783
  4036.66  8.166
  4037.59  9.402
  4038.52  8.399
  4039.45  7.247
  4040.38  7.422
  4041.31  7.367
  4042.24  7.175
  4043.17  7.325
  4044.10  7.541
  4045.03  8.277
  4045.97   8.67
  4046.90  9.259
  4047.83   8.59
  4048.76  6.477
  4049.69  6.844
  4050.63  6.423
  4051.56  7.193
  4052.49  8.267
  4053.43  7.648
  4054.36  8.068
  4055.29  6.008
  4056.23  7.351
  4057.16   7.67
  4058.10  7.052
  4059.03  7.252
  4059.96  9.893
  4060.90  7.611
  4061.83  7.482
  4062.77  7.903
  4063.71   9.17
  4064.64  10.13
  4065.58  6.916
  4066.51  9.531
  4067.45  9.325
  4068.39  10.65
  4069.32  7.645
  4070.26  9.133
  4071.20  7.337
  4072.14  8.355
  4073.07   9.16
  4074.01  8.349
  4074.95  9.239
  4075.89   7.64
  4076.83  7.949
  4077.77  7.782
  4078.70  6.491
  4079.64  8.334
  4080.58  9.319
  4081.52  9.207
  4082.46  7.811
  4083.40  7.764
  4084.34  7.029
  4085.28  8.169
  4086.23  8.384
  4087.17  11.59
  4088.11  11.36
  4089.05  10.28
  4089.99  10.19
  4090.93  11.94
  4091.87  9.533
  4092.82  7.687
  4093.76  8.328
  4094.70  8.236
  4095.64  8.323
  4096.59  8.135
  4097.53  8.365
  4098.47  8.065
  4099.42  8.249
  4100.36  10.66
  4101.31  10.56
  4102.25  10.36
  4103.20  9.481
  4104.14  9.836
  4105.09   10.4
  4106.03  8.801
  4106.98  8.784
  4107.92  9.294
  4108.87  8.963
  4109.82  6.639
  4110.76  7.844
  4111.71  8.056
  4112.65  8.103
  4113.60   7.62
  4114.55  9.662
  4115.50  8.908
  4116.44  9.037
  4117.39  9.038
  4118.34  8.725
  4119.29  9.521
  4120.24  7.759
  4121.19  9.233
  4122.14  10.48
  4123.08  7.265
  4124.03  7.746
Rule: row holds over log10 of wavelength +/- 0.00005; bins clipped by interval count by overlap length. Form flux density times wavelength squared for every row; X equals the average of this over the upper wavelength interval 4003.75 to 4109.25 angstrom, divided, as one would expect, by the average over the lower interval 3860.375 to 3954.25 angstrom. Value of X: 1.15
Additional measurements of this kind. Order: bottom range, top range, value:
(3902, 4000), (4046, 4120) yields 1.20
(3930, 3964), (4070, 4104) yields 1.29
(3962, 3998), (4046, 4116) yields 1.13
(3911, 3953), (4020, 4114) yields 1.27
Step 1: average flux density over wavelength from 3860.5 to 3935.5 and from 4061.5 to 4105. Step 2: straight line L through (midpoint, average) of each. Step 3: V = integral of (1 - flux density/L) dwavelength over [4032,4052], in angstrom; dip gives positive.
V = 1.7 angstrom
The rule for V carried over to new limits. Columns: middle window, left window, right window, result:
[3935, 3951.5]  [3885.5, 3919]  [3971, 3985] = 0.4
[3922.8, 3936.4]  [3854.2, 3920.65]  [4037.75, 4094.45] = 3.2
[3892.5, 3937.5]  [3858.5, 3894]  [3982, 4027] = 6.9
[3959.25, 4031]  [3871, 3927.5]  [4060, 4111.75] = 2.9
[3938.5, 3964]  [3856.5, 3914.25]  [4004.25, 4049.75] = 1.2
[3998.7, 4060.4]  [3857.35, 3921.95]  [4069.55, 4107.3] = 4.5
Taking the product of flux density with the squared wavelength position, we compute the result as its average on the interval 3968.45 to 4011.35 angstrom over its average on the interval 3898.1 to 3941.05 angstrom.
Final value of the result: 1.16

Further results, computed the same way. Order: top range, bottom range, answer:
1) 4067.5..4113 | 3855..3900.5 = 1.16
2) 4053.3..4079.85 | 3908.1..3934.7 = 1.25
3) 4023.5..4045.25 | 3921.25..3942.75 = 1.31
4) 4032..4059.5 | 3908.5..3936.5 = 1.19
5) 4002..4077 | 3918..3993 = 1.14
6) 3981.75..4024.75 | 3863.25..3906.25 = 1.03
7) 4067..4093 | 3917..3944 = 1.40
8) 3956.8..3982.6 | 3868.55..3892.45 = 0.89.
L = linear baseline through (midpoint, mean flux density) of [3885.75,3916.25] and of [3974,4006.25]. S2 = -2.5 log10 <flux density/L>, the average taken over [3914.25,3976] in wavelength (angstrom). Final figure 0.10 mag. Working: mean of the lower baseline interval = 8.17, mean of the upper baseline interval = 8.07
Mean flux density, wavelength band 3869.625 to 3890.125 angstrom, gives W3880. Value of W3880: 8.57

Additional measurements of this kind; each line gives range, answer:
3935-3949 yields 7.21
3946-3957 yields 8.28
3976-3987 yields 7.44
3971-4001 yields 7.91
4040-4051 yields 7.62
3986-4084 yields 8.24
